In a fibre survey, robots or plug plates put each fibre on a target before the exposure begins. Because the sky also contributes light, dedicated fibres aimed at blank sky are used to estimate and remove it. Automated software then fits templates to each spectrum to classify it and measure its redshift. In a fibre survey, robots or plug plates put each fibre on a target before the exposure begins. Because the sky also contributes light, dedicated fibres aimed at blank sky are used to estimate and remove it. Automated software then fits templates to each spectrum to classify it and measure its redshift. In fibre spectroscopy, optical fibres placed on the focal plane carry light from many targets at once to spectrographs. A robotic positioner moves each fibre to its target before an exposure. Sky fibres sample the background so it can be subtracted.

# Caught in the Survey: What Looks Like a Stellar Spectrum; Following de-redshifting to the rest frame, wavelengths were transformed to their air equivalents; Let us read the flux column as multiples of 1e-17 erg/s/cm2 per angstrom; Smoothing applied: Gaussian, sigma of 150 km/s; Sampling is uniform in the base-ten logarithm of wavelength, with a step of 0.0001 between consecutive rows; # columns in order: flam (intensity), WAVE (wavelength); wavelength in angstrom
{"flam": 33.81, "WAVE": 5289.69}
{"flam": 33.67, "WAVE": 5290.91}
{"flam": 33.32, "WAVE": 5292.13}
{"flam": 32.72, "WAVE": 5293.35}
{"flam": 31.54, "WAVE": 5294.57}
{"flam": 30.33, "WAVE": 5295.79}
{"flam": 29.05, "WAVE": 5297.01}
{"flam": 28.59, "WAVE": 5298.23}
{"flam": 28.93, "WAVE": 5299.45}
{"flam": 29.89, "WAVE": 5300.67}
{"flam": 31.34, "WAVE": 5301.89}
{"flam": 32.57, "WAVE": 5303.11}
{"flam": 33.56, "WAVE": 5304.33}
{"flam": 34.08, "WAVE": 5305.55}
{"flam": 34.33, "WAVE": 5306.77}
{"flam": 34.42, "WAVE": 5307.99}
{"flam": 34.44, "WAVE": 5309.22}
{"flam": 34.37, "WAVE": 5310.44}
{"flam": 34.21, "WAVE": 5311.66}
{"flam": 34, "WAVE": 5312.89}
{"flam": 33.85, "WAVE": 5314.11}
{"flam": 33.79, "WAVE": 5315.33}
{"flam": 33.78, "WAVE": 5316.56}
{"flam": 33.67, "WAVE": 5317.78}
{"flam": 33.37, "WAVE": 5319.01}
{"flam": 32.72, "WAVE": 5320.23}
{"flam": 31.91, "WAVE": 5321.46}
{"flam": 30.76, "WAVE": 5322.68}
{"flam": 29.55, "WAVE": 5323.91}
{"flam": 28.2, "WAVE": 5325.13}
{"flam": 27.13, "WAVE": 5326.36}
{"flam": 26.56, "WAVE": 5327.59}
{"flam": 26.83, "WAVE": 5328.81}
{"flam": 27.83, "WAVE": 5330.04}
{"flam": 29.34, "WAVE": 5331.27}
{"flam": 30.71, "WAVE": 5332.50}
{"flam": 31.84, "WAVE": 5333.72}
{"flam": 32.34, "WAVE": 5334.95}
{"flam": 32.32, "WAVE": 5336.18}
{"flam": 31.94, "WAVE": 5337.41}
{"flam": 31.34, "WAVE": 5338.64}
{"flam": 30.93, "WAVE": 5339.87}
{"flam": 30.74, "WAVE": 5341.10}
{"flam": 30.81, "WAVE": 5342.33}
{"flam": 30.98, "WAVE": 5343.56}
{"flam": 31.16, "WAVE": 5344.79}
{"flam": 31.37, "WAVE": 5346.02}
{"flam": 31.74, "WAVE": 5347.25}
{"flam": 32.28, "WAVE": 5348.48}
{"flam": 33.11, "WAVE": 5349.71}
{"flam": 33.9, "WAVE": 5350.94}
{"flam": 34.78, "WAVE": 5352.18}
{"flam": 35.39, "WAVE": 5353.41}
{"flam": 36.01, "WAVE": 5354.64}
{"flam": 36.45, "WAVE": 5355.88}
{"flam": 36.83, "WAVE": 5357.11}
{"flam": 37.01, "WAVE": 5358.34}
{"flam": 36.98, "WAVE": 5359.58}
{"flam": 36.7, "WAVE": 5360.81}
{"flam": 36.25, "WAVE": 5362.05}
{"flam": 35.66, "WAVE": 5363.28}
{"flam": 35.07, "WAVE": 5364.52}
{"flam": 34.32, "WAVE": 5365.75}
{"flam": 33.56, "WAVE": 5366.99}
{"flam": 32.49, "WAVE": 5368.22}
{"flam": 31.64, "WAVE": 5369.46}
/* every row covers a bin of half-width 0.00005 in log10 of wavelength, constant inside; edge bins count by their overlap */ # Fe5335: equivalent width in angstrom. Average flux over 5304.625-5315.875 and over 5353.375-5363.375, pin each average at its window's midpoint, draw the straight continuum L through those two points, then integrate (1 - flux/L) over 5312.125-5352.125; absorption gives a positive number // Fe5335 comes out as 4.4 angstrom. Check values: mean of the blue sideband 34.2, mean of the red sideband 36.5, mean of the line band 31.3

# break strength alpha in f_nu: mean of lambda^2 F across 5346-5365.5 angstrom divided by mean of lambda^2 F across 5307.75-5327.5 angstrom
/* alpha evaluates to 1.1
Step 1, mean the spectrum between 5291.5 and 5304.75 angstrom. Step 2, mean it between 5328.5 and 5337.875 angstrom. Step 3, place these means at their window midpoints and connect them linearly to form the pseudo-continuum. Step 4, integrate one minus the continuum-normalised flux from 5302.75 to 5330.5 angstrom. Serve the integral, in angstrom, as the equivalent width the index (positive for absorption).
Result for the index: -1.1 angstrom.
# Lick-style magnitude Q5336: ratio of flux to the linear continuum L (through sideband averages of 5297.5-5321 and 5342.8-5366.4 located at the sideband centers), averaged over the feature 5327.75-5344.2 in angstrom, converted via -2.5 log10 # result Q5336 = 0.11 mag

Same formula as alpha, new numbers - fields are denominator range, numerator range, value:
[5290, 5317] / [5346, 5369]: 1.09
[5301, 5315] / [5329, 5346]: 0.93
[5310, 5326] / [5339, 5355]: 1.01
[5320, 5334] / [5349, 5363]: 1.23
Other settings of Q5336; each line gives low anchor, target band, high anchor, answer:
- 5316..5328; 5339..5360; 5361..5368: 0.00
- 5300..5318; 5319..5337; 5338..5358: 0.11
